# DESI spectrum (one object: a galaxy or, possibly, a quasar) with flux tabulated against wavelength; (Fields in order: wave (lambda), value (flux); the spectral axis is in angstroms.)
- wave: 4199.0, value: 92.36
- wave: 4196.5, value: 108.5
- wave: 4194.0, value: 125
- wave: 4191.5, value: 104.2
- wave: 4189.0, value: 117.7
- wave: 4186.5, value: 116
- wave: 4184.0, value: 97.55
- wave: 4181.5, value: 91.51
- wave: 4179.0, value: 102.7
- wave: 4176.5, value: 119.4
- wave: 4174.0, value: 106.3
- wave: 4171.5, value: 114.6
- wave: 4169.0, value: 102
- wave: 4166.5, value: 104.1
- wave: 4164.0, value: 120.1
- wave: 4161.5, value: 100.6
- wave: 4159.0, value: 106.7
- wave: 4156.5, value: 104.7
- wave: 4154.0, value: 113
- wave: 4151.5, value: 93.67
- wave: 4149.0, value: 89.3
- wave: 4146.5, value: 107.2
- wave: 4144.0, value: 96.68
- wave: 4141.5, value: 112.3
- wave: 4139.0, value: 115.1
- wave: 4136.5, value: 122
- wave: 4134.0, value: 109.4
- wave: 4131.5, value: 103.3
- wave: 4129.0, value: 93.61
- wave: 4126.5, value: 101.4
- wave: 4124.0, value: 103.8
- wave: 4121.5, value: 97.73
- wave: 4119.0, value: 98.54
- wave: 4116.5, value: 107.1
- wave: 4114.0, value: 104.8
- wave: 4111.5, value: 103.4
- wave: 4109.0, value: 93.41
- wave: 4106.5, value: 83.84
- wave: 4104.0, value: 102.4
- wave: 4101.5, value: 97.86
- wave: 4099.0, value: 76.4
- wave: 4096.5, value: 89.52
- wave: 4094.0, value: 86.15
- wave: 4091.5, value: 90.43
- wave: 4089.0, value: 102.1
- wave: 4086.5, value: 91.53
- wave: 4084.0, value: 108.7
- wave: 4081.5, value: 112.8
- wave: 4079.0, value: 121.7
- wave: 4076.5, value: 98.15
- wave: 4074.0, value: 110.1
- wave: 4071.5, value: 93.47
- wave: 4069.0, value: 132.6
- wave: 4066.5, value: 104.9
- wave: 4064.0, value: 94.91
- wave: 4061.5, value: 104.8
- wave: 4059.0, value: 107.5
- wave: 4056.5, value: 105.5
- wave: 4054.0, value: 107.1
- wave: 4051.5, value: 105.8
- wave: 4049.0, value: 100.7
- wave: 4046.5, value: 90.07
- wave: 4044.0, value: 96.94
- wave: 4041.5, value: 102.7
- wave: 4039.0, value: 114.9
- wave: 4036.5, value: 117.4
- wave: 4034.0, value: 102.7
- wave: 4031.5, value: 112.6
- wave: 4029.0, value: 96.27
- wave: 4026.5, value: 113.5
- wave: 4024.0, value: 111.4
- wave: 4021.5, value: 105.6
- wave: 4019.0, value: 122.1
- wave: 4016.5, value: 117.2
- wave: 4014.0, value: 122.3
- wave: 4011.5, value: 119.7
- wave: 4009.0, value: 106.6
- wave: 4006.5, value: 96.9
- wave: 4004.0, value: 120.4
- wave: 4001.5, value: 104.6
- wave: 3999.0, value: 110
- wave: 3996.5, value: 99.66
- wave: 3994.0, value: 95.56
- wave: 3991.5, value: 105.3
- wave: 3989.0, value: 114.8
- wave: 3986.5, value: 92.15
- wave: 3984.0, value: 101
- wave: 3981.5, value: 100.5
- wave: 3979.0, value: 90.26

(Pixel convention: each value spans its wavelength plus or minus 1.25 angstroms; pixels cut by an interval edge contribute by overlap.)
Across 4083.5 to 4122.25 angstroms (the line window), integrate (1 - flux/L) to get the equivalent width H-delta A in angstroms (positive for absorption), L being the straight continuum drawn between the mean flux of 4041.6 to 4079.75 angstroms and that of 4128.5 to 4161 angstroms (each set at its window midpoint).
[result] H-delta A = 3.5 angstroms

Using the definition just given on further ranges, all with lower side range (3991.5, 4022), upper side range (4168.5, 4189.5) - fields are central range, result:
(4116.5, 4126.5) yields 0.7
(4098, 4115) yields 2.2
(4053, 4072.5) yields 0.5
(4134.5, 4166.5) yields 0.3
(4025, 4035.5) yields 0.3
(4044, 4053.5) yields 0.9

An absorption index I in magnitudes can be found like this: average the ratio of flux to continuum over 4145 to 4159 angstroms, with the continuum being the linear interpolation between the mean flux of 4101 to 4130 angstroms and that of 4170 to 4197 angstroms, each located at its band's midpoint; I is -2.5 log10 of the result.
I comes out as 0.03 mag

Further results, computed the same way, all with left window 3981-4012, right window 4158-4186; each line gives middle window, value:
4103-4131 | 0.07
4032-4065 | 0.01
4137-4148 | -0.02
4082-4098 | 0.11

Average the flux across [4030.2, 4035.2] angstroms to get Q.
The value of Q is 108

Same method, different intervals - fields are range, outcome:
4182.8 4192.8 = 109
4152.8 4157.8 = 109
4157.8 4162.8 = 104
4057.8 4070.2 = 109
